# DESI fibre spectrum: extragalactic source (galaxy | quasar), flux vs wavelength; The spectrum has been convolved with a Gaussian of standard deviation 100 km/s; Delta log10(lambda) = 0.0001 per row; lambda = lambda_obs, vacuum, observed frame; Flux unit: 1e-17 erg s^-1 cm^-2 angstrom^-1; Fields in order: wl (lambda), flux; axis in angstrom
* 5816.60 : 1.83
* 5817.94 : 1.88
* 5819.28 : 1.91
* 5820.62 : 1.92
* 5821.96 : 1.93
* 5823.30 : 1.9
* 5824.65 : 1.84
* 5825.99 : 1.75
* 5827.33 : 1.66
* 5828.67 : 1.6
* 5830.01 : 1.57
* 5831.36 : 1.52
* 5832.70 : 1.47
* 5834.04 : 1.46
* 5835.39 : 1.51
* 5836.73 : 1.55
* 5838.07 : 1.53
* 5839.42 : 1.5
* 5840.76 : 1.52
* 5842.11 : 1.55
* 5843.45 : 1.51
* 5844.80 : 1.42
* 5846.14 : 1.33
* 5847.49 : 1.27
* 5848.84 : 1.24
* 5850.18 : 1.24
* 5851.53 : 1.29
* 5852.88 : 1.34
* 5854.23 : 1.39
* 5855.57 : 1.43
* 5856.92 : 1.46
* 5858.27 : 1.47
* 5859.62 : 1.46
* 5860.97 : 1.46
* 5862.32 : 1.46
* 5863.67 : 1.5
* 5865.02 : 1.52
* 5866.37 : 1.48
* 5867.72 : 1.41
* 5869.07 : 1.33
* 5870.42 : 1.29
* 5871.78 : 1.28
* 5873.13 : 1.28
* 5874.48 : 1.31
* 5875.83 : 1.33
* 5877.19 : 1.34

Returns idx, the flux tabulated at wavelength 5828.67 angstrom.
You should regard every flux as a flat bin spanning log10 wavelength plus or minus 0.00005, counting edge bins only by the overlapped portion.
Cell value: 1.6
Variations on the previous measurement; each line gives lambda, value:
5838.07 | 1.53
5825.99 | 1.75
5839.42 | 1.5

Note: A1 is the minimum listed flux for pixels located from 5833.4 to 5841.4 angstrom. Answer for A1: 1.46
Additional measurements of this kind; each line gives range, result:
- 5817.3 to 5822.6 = 1.88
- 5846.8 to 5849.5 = 1.24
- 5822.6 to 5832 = 1.52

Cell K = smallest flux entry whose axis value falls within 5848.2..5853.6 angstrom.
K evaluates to 1.24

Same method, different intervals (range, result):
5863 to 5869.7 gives 1.33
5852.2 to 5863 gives 1.34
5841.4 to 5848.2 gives 1.27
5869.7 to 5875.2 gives 1.28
